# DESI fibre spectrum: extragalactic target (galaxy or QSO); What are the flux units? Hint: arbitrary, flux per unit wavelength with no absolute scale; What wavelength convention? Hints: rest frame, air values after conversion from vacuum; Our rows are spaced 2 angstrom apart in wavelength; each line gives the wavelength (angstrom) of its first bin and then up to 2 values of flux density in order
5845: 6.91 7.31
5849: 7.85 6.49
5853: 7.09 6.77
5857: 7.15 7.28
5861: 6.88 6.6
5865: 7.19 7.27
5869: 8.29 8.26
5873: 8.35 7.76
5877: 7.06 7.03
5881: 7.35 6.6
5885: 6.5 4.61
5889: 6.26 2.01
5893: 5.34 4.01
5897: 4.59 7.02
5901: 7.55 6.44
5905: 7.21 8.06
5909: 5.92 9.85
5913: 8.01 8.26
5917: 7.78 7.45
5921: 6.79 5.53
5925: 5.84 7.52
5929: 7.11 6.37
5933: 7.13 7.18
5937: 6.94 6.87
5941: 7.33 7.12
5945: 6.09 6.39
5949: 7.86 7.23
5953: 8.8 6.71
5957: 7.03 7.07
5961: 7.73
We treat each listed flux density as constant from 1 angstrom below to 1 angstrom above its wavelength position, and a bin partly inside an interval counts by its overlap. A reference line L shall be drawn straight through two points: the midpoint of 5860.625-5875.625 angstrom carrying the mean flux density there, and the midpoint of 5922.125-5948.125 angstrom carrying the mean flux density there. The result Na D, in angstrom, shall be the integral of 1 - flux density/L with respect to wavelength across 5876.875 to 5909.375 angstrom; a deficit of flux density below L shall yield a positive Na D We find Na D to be 5.4 angstrom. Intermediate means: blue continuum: 7.6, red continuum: 6.74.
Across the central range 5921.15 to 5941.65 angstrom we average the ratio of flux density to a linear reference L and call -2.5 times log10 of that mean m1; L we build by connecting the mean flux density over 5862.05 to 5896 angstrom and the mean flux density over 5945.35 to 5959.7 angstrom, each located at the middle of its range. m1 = 0.04 mag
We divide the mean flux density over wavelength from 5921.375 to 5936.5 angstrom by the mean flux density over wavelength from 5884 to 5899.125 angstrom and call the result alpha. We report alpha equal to 1.36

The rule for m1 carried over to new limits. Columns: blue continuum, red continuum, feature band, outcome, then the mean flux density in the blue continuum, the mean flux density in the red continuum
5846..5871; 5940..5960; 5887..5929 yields 0.10 mag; 7.22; 7.16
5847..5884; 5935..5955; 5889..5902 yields 0.36 mag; 7.29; 7.16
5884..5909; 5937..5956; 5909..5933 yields -0.13 mag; 5.8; 7.14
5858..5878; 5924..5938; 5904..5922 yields -0.10 mag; 7.49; 6.87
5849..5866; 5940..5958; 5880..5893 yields 0.26 mag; 6.99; 7.17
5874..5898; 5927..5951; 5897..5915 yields -0.18 mag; 5.76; 6.98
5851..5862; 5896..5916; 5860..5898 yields 0.11 mag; 6.98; 7.29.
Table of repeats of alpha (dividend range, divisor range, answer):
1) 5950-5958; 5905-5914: 0.94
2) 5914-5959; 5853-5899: 1.08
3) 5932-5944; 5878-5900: 1.27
